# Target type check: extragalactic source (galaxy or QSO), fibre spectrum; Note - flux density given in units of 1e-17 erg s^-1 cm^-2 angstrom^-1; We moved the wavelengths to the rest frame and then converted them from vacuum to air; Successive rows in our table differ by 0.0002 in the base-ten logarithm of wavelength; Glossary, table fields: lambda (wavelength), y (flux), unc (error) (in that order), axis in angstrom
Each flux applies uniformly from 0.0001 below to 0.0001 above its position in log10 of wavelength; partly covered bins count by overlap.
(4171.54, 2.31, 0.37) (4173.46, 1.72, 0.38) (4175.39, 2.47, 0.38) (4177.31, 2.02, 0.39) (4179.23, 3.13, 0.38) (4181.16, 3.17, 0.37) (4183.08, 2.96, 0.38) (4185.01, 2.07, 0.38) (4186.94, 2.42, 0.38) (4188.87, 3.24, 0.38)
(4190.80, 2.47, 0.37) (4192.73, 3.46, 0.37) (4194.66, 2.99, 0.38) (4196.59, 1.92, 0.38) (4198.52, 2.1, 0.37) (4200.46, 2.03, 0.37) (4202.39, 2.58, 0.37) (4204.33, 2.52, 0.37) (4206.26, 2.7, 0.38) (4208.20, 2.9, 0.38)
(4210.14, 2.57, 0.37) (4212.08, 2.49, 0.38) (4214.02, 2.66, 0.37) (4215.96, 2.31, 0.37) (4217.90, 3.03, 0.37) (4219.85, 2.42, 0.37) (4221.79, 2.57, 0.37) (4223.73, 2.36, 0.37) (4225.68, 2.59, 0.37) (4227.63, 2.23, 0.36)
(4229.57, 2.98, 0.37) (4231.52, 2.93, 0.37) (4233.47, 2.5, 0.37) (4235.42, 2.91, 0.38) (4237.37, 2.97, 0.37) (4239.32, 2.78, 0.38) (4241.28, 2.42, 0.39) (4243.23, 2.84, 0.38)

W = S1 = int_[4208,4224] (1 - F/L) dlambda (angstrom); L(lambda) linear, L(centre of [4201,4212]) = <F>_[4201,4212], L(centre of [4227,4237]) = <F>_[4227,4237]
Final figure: 0.5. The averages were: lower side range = 2.62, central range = 2.59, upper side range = 2.74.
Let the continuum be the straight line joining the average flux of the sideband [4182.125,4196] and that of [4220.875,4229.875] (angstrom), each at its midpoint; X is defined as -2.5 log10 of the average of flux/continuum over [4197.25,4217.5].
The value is 0.063 mag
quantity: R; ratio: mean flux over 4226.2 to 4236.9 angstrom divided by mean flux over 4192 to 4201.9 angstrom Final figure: 1.1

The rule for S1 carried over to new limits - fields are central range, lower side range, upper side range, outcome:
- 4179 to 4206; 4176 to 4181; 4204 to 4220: 0.2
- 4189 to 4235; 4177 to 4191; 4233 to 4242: 2.3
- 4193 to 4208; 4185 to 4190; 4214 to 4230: 0.8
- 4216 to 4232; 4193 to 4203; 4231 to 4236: 0.3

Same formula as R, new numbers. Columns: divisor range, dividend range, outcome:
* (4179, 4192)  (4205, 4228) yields 0.93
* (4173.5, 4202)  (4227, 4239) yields 1.08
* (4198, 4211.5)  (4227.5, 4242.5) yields 1.10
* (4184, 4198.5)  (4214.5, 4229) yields 0.96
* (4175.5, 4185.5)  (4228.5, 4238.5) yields 1.06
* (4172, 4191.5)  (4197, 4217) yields 0.97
